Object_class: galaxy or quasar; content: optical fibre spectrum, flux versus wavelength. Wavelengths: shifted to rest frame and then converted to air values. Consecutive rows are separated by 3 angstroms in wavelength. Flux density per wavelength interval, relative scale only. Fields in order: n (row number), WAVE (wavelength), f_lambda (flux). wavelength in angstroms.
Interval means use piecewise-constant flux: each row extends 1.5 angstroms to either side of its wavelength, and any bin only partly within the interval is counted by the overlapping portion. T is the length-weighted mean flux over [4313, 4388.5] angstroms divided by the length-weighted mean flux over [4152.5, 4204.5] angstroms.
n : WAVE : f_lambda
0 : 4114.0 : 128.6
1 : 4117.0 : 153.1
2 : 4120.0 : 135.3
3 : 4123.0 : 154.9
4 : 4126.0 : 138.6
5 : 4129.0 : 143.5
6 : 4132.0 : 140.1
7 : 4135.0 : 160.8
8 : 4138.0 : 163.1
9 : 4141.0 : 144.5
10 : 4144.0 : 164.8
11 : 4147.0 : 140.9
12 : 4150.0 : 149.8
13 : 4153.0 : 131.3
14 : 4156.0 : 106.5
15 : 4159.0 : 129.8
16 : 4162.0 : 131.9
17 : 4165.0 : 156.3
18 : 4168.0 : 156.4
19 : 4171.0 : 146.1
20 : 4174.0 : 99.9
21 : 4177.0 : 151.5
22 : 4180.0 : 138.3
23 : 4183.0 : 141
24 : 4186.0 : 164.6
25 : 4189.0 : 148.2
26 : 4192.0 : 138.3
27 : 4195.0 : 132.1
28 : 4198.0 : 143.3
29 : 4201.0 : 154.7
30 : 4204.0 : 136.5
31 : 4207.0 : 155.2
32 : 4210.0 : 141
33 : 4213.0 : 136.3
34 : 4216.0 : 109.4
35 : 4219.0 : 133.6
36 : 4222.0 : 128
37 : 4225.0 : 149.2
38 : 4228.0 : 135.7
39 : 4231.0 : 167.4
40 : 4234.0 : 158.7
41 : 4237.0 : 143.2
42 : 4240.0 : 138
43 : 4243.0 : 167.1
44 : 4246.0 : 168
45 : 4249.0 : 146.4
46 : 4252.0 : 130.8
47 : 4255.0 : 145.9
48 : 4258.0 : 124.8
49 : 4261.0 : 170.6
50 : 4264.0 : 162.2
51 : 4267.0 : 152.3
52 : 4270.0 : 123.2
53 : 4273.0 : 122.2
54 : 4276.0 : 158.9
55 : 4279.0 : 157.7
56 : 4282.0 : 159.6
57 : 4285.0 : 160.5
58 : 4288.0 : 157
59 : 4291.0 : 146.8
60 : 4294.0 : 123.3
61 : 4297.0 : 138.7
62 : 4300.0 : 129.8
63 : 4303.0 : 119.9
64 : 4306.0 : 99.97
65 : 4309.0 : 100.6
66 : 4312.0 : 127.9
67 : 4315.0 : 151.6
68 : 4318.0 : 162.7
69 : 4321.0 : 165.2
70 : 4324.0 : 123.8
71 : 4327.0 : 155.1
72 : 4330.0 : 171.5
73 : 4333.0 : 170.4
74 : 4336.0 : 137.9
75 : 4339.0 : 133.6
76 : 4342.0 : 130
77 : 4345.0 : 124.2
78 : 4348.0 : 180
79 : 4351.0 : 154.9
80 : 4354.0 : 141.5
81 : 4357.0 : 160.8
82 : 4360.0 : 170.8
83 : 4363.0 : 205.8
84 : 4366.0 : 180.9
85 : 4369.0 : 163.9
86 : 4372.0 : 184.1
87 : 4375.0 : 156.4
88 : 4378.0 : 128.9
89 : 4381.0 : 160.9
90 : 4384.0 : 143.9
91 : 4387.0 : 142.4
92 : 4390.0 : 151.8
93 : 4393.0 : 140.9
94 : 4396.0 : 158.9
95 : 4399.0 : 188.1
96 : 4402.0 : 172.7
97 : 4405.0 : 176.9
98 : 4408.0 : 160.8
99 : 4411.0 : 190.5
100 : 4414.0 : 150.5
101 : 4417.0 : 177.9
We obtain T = 1.12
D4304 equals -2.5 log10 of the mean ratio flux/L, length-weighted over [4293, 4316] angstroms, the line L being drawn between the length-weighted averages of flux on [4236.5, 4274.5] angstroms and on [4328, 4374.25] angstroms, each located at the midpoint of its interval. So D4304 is 0.24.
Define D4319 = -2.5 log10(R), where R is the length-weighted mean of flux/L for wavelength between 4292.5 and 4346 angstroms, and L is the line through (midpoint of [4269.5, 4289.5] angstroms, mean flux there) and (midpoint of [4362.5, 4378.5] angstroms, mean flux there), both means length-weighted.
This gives 0.16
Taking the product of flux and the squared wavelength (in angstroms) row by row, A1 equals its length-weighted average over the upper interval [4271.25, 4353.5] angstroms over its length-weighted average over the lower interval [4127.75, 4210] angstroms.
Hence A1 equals 1.1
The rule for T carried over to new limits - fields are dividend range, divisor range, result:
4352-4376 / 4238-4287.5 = 1.14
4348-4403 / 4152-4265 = 1.14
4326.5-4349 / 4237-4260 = 1.02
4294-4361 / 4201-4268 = 0.98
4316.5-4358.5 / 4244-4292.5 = 1.01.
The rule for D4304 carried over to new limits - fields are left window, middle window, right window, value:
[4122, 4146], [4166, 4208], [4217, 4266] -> 0.05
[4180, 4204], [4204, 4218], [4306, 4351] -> 0.07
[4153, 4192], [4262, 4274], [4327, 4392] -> 0.04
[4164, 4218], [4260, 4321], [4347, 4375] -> 0.12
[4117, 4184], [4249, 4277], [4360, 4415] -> 0.07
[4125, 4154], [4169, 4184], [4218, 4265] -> 0.09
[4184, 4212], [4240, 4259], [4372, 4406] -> 0.01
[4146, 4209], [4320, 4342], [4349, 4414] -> 0.06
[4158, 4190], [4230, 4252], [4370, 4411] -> -0.04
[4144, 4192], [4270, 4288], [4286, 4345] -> -0.08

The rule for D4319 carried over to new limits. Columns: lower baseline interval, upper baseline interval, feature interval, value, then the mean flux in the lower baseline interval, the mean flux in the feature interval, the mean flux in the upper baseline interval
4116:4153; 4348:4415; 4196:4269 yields 0.06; 148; 146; 163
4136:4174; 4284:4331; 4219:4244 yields -0.05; 142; 147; 139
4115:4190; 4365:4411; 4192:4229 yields 0.08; 144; 138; 162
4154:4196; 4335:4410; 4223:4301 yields 0.00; 139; 148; 158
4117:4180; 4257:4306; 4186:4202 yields -0.02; 142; 145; 143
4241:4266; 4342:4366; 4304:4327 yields 0.18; 152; 134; 162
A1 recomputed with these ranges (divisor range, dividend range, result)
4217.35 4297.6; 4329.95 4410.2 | 1.14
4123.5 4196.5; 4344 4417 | 1.27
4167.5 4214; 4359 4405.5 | 1.26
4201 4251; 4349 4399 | 1.19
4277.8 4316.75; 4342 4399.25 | 1.20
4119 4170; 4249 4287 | 1.09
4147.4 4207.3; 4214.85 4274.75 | 1.06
